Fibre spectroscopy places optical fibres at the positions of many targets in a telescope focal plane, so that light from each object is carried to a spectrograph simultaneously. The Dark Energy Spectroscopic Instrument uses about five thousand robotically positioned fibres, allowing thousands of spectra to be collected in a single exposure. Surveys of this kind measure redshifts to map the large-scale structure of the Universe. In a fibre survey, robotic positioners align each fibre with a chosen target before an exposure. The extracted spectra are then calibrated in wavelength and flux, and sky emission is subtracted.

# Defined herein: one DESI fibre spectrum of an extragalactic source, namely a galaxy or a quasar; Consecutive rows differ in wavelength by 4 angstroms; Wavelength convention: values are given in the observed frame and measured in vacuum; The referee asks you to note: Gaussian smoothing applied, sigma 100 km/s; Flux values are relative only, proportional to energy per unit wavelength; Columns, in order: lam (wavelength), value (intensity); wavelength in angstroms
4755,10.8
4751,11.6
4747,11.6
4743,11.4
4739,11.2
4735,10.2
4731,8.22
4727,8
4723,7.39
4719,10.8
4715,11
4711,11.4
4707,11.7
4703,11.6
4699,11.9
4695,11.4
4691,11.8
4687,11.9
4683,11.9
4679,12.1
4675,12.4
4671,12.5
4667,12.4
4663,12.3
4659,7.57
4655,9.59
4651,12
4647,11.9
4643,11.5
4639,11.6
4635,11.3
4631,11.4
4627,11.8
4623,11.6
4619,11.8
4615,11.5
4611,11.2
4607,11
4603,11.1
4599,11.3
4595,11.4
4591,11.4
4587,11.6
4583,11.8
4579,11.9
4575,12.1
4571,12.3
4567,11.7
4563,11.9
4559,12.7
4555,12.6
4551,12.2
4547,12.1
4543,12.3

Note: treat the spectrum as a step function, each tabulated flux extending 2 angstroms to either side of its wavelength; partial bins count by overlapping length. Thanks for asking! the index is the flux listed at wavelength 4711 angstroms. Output 11.4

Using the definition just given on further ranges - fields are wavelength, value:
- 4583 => 11.8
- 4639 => 11.6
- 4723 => 7.39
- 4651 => 12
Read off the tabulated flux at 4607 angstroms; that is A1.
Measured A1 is 11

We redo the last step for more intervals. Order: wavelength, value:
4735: 10.2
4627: 11.8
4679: 12.1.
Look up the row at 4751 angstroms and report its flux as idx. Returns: 11.6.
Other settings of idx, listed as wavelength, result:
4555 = 12.6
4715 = 11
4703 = 11.6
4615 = 11.5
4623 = 11.6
